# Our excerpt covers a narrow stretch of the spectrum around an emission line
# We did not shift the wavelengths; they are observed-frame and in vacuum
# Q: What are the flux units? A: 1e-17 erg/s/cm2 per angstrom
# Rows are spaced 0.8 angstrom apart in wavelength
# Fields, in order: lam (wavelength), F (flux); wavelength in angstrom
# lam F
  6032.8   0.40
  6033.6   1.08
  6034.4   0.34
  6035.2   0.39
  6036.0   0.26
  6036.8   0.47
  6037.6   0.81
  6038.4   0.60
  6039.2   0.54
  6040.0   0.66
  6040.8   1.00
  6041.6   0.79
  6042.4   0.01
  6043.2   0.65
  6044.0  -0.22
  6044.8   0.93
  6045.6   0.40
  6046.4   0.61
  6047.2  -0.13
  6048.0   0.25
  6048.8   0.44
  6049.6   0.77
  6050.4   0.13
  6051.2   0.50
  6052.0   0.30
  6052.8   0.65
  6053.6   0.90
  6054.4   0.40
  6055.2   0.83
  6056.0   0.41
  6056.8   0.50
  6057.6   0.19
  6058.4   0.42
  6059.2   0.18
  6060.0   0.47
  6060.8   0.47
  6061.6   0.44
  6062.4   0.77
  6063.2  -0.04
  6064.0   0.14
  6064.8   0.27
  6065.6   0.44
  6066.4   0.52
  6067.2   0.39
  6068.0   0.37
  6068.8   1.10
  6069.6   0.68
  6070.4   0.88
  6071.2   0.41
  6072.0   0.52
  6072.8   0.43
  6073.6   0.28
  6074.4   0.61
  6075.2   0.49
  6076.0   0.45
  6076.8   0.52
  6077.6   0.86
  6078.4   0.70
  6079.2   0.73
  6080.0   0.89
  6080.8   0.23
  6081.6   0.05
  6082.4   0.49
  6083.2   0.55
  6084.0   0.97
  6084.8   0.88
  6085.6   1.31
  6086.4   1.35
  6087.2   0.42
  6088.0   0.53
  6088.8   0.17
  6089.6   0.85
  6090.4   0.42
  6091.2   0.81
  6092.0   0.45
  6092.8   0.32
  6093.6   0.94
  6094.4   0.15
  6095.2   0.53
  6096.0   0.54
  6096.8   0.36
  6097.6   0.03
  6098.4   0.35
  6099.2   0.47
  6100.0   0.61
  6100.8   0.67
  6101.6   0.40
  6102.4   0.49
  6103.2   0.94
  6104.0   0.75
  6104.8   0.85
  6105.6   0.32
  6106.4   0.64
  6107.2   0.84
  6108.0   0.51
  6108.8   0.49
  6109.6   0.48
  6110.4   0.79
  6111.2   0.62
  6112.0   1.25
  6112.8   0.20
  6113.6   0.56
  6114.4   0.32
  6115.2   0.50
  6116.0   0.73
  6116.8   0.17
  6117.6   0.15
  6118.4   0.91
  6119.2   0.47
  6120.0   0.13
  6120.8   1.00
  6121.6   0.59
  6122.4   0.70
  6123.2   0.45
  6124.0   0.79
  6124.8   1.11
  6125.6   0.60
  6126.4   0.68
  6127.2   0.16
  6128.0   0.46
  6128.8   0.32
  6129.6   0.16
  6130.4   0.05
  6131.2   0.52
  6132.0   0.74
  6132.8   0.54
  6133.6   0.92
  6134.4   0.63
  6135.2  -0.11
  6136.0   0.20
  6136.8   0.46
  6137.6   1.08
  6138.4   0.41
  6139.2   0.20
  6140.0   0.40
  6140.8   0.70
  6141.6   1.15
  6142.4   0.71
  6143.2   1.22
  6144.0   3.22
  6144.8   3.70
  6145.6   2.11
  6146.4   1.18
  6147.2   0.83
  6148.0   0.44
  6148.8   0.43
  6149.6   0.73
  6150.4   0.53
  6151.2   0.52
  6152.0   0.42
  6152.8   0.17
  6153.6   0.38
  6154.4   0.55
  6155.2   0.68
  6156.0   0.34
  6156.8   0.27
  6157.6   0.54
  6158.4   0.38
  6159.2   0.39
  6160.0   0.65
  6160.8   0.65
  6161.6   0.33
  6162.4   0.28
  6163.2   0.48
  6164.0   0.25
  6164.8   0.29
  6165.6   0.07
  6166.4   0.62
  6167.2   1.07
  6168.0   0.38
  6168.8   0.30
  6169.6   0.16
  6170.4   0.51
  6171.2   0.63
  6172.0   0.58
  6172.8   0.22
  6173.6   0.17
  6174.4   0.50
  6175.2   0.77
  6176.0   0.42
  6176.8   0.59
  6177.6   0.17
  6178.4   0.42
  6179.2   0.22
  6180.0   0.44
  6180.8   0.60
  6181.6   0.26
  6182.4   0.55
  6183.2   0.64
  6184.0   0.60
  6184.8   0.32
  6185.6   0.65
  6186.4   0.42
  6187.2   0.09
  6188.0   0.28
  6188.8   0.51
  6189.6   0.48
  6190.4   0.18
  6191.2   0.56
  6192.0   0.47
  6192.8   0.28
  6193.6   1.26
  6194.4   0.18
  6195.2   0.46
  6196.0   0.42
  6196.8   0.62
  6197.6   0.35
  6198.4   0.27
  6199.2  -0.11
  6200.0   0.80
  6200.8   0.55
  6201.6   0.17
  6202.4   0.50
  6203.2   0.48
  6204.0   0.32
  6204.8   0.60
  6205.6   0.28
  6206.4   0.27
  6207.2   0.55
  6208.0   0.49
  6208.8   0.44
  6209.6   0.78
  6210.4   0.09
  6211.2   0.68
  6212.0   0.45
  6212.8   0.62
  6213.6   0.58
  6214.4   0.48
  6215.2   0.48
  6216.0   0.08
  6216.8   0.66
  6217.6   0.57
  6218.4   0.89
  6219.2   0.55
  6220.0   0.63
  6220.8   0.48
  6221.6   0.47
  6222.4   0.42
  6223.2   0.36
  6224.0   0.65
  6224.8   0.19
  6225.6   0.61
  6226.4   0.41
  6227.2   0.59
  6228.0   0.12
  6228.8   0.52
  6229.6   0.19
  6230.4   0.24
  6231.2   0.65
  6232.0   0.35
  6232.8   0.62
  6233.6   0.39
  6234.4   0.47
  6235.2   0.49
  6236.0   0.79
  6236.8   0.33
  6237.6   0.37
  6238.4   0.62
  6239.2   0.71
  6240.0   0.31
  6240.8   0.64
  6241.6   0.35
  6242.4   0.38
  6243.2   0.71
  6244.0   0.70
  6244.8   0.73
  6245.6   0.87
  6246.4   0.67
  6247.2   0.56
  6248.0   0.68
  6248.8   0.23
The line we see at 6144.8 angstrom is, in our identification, [O III]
